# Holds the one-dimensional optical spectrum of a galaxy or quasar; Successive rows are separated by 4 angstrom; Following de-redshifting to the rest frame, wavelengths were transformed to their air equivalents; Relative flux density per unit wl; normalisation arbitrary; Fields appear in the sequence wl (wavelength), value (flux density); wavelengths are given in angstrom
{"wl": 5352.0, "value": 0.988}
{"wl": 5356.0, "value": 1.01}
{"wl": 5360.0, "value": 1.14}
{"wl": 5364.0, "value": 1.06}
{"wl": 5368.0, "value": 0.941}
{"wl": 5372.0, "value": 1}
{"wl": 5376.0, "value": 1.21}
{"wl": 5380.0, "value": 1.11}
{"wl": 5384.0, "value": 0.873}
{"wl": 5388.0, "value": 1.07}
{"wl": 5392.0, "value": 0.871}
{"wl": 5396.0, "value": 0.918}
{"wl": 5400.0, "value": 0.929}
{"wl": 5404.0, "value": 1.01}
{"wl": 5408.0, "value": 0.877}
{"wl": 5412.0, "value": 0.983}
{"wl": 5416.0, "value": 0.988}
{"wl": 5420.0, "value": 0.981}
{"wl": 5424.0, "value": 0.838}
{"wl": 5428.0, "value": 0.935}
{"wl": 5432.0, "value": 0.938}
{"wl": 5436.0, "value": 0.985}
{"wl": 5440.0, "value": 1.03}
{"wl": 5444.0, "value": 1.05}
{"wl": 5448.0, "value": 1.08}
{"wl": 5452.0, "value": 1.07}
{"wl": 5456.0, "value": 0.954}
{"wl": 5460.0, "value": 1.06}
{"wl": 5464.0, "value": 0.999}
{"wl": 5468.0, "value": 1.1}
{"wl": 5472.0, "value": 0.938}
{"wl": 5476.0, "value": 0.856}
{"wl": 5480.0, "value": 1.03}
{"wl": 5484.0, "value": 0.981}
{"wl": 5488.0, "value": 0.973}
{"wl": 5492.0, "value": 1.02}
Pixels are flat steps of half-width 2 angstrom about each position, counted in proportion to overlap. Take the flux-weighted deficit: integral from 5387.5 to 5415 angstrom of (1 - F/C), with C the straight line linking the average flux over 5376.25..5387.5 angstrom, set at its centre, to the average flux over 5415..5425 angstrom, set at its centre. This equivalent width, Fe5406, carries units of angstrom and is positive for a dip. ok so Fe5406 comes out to 1.1 angstrom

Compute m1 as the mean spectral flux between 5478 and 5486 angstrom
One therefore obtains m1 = 1.01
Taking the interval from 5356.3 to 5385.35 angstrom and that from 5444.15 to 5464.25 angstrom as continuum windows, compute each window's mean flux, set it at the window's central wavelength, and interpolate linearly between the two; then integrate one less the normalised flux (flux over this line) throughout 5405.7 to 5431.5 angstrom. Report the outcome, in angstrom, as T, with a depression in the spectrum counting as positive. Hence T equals 2.7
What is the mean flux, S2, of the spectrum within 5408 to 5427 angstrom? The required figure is 0.939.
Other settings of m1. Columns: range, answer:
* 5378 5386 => 0.992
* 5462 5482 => 0.985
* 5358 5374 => 1.04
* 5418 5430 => 0.918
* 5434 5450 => 1.04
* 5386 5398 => 0.953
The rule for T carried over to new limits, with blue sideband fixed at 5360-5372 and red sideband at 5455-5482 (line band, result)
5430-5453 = -0.5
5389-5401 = 1.1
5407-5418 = 0.6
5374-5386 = -0.5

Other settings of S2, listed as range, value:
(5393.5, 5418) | 0.949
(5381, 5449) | 0.963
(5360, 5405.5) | 1.01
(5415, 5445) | 0.965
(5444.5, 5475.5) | 1.02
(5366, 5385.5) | 1.03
